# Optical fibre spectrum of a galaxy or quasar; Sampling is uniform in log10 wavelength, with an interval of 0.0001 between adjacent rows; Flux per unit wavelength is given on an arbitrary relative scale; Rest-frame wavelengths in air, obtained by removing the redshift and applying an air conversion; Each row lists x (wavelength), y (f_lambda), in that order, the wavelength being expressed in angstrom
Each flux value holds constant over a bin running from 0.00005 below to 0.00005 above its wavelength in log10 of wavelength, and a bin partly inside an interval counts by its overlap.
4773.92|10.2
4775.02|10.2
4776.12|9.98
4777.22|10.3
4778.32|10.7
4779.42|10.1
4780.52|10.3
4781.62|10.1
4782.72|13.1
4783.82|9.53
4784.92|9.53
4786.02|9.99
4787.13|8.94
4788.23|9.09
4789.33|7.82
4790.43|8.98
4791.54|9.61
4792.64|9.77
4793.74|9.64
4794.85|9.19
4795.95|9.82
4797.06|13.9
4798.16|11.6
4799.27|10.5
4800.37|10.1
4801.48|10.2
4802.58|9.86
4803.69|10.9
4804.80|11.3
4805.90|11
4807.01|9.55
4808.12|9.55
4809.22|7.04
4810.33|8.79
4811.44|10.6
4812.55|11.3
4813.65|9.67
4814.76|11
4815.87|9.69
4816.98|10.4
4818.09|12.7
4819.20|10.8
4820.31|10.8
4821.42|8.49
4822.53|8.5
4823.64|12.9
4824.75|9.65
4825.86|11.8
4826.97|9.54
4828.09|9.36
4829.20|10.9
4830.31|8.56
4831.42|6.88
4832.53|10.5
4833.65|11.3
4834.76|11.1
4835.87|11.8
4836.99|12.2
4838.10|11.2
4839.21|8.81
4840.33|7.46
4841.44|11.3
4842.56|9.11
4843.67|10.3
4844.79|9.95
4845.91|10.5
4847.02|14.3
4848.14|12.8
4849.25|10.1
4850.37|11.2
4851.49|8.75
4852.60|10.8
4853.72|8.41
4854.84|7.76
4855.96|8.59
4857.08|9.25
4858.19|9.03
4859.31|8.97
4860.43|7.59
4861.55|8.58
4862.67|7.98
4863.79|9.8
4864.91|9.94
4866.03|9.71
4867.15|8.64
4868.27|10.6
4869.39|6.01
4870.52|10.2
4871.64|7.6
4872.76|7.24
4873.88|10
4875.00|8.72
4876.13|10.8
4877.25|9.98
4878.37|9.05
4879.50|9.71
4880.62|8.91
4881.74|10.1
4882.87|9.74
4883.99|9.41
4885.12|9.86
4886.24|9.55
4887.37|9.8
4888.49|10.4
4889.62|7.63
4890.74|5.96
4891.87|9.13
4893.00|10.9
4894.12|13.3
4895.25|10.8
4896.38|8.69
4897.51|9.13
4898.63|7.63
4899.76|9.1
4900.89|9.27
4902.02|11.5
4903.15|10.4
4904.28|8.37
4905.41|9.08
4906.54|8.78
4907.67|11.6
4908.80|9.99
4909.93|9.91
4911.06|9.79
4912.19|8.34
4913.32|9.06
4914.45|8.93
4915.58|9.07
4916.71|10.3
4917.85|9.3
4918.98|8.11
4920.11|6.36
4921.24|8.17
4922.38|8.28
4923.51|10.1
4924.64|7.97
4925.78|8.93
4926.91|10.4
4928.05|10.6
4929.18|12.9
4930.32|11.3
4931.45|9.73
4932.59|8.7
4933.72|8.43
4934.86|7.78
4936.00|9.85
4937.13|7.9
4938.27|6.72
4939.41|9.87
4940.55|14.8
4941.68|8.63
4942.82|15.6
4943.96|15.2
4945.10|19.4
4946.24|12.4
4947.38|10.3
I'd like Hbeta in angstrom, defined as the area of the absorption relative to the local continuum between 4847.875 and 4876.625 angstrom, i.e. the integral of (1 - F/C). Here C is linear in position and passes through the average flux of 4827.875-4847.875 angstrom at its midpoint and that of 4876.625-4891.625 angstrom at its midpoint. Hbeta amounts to 1.8 angstrom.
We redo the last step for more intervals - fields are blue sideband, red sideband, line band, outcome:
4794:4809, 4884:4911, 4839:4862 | 0.7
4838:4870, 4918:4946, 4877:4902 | 0.9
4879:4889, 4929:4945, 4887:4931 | 3.1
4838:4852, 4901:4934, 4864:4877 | 1.3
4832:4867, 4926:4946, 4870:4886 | 1.4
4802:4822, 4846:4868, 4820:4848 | -1.2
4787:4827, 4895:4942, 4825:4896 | 0.8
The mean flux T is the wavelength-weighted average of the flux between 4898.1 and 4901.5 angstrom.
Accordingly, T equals 8.7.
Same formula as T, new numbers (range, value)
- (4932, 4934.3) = 8.56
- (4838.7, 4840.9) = 8.14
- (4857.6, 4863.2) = 8.45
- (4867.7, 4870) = 8.32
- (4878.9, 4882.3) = 9.57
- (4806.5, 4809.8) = 8.71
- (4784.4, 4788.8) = 9.38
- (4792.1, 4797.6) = 10.5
